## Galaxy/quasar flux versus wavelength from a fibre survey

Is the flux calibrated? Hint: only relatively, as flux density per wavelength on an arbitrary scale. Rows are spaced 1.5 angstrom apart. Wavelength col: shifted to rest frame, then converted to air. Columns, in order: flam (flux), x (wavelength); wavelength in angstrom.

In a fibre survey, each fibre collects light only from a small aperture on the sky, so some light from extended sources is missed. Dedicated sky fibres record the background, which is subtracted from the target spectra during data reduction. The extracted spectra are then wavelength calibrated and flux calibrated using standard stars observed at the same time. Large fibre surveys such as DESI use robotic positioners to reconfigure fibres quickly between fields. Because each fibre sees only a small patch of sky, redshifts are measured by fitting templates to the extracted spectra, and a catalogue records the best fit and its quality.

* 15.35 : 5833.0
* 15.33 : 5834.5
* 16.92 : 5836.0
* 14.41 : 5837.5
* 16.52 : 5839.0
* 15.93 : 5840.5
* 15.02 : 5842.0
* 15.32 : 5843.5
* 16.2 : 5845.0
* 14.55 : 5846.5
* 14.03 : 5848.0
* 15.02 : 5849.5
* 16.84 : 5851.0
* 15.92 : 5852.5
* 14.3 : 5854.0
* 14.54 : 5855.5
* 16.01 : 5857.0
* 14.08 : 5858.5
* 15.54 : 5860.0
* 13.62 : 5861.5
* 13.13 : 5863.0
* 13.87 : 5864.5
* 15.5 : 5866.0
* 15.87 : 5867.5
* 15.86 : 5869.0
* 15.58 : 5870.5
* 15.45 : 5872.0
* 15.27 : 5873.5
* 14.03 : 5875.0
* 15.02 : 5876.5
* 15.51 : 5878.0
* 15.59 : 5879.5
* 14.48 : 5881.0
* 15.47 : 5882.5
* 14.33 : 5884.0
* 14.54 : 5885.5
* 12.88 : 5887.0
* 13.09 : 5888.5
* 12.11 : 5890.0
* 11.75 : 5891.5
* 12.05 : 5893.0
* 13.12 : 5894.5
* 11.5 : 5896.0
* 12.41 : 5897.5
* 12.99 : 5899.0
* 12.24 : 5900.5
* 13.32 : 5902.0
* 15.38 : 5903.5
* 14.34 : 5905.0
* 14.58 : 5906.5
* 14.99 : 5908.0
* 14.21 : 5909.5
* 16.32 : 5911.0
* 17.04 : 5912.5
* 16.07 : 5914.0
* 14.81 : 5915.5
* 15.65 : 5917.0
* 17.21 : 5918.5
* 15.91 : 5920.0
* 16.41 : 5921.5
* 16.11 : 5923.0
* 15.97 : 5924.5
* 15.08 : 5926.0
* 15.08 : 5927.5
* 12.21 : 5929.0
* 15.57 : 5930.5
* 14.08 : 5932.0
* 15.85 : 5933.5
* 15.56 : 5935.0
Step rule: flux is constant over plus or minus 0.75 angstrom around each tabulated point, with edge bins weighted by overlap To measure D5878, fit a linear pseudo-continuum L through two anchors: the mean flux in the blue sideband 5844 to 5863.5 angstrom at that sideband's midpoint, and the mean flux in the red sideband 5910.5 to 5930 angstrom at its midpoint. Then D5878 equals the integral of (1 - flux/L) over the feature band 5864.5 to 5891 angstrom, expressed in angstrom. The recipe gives 0.9 angstrom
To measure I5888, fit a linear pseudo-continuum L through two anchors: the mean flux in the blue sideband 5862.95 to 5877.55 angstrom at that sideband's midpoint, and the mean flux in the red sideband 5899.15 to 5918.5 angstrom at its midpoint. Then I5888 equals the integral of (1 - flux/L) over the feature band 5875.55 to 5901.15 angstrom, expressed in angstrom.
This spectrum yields 2.6 angstrom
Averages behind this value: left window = 15.1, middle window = 13.5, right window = 14.9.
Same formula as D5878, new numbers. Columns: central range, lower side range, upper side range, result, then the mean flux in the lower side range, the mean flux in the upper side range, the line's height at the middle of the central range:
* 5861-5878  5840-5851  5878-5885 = 0.2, 15.3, 15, 15.1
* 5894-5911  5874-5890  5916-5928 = 1.7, 14.4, 15.9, 15.2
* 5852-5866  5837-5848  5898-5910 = 0.4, 15.3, 14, 15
